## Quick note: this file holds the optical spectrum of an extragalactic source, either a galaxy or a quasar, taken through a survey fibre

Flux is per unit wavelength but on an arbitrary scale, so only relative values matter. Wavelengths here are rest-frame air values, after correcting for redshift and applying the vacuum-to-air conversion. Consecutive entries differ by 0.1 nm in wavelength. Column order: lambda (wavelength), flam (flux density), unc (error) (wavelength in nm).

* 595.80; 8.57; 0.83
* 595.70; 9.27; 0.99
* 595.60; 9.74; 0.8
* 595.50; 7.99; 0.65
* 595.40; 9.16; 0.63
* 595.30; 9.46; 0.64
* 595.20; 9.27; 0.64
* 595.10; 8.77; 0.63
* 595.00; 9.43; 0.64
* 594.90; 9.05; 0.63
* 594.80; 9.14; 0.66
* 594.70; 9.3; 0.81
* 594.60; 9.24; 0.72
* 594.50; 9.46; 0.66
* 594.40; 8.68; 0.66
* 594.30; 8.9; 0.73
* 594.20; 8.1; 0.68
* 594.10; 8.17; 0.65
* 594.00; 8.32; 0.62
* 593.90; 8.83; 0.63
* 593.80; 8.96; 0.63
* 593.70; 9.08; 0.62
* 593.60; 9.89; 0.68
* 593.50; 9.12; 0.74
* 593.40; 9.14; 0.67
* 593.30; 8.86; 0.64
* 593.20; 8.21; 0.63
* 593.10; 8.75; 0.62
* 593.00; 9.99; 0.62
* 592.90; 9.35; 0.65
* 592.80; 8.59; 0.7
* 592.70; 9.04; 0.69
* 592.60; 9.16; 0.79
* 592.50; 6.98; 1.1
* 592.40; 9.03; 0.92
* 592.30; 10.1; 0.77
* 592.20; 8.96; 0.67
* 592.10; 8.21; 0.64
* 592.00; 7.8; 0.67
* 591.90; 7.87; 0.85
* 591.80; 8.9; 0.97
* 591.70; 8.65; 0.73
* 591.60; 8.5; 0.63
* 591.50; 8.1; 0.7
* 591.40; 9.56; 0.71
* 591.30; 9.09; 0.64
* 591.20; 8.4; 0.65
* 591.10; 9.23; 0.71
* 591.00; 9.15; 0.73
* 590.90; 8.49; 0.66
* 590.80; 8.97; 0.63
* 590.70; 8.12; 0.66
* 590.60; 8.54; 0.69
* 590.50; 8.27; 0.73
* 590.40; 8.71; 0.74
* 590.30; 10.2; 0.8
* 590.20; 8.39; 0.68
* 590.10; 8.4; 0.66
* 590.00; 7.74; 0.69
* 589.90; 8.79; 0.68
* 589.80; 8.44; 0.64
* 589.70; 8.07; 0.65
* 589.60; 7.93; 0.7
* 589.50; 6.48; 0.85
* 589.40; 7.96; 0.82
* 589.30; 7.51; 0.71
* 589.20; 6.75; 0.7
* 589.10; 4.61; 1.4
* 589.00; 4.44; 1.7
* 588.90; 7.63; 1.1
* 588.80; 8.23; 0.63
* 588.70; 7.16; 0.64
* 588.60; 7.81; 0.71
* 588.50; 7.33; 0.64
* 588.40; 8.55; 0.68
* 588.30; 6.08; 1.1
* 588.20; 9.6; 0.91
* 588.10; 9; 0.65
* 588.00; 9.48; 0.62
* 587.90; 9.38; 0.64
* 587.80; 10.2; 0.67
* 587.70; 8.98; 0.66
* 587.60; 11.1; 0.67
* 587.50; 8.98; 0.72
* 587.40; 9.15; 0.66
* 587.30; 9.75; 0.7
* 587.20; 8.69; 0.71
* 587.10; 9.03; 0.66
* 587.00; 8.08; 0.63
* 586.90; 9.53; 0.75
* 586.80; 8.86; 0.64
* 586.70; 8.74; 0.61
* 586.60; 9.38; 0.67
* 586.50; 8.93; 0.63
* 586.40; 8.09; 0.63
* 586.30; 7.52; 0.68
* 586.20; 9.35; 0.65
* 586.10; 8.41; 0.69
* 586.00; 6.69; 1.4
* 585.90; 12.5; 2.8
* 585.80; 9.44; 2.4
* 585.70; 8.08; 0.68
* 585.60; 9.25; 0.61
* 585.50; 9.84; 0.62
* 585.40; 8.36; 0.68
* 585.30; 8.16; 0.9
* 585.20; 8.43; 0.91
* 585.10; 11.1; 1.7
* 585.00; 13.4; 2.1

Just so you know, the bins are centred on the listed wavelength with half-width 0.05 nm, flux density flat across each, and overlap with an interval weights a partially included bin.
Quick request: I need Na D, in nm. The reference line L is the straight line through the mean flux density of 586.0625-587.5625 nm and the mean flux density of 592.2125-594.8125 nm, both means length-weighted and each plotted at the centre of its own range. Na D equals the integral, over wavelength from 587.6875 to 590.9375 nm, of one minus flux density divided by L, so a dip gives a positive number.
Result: 0.30 nm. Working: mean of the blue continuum 8.86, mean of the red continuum 8.94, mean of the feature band 8.06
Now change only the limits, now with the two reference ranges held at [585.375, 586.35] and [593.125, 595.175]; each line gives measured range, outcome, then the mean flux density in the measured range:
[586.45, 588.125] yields -0.06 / 9.25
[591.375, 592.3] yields 0.04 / 8.56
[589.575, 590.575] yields 0.05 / 8.51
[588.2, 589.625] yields 0.29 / 7.11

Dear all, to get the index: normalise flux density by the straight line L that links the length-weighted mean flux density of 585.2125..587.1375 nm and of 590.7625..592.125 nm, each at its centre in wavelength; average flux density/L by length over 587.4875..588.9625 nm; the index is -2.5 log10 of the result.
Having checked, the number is 0.02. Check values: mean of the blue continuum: 8.85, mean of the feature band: 8.59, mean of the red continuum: 8.64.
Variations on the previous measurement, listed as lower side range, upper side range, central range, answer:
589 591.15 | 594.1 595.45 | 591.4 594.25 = -0.02 mag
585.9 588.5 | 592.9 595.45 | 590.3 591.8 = 0.03 mag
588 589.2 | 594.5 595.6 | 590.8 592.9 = -0.06 mag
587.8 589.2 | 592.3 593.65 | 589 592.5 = 0.01 mag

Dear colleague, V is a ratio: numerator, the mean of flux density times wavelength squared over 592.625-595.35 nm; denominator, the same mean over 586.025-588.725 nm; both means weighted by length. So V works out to 1.05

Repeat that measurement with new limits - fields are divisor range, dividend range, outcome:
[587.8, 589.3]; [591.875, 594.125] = 1.17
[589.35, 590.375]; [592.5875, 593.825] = 1.11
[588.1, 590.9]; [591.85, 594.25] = 1.13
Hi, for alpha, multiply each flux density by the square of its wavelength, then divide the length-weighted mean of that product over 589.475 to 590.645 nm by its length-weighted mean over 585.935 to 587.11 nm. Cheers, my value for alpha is 0.99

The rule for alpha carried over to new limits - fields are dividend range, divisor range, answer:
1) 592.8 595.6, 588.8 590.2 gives 1.24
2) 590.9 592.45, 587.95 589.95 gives 1.16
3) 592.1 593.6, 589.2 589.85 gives 1.18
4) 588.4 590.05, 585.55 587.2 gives 0.84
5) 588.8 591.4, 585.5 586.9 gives 0.91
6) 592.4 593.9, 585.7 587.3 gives 1.03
